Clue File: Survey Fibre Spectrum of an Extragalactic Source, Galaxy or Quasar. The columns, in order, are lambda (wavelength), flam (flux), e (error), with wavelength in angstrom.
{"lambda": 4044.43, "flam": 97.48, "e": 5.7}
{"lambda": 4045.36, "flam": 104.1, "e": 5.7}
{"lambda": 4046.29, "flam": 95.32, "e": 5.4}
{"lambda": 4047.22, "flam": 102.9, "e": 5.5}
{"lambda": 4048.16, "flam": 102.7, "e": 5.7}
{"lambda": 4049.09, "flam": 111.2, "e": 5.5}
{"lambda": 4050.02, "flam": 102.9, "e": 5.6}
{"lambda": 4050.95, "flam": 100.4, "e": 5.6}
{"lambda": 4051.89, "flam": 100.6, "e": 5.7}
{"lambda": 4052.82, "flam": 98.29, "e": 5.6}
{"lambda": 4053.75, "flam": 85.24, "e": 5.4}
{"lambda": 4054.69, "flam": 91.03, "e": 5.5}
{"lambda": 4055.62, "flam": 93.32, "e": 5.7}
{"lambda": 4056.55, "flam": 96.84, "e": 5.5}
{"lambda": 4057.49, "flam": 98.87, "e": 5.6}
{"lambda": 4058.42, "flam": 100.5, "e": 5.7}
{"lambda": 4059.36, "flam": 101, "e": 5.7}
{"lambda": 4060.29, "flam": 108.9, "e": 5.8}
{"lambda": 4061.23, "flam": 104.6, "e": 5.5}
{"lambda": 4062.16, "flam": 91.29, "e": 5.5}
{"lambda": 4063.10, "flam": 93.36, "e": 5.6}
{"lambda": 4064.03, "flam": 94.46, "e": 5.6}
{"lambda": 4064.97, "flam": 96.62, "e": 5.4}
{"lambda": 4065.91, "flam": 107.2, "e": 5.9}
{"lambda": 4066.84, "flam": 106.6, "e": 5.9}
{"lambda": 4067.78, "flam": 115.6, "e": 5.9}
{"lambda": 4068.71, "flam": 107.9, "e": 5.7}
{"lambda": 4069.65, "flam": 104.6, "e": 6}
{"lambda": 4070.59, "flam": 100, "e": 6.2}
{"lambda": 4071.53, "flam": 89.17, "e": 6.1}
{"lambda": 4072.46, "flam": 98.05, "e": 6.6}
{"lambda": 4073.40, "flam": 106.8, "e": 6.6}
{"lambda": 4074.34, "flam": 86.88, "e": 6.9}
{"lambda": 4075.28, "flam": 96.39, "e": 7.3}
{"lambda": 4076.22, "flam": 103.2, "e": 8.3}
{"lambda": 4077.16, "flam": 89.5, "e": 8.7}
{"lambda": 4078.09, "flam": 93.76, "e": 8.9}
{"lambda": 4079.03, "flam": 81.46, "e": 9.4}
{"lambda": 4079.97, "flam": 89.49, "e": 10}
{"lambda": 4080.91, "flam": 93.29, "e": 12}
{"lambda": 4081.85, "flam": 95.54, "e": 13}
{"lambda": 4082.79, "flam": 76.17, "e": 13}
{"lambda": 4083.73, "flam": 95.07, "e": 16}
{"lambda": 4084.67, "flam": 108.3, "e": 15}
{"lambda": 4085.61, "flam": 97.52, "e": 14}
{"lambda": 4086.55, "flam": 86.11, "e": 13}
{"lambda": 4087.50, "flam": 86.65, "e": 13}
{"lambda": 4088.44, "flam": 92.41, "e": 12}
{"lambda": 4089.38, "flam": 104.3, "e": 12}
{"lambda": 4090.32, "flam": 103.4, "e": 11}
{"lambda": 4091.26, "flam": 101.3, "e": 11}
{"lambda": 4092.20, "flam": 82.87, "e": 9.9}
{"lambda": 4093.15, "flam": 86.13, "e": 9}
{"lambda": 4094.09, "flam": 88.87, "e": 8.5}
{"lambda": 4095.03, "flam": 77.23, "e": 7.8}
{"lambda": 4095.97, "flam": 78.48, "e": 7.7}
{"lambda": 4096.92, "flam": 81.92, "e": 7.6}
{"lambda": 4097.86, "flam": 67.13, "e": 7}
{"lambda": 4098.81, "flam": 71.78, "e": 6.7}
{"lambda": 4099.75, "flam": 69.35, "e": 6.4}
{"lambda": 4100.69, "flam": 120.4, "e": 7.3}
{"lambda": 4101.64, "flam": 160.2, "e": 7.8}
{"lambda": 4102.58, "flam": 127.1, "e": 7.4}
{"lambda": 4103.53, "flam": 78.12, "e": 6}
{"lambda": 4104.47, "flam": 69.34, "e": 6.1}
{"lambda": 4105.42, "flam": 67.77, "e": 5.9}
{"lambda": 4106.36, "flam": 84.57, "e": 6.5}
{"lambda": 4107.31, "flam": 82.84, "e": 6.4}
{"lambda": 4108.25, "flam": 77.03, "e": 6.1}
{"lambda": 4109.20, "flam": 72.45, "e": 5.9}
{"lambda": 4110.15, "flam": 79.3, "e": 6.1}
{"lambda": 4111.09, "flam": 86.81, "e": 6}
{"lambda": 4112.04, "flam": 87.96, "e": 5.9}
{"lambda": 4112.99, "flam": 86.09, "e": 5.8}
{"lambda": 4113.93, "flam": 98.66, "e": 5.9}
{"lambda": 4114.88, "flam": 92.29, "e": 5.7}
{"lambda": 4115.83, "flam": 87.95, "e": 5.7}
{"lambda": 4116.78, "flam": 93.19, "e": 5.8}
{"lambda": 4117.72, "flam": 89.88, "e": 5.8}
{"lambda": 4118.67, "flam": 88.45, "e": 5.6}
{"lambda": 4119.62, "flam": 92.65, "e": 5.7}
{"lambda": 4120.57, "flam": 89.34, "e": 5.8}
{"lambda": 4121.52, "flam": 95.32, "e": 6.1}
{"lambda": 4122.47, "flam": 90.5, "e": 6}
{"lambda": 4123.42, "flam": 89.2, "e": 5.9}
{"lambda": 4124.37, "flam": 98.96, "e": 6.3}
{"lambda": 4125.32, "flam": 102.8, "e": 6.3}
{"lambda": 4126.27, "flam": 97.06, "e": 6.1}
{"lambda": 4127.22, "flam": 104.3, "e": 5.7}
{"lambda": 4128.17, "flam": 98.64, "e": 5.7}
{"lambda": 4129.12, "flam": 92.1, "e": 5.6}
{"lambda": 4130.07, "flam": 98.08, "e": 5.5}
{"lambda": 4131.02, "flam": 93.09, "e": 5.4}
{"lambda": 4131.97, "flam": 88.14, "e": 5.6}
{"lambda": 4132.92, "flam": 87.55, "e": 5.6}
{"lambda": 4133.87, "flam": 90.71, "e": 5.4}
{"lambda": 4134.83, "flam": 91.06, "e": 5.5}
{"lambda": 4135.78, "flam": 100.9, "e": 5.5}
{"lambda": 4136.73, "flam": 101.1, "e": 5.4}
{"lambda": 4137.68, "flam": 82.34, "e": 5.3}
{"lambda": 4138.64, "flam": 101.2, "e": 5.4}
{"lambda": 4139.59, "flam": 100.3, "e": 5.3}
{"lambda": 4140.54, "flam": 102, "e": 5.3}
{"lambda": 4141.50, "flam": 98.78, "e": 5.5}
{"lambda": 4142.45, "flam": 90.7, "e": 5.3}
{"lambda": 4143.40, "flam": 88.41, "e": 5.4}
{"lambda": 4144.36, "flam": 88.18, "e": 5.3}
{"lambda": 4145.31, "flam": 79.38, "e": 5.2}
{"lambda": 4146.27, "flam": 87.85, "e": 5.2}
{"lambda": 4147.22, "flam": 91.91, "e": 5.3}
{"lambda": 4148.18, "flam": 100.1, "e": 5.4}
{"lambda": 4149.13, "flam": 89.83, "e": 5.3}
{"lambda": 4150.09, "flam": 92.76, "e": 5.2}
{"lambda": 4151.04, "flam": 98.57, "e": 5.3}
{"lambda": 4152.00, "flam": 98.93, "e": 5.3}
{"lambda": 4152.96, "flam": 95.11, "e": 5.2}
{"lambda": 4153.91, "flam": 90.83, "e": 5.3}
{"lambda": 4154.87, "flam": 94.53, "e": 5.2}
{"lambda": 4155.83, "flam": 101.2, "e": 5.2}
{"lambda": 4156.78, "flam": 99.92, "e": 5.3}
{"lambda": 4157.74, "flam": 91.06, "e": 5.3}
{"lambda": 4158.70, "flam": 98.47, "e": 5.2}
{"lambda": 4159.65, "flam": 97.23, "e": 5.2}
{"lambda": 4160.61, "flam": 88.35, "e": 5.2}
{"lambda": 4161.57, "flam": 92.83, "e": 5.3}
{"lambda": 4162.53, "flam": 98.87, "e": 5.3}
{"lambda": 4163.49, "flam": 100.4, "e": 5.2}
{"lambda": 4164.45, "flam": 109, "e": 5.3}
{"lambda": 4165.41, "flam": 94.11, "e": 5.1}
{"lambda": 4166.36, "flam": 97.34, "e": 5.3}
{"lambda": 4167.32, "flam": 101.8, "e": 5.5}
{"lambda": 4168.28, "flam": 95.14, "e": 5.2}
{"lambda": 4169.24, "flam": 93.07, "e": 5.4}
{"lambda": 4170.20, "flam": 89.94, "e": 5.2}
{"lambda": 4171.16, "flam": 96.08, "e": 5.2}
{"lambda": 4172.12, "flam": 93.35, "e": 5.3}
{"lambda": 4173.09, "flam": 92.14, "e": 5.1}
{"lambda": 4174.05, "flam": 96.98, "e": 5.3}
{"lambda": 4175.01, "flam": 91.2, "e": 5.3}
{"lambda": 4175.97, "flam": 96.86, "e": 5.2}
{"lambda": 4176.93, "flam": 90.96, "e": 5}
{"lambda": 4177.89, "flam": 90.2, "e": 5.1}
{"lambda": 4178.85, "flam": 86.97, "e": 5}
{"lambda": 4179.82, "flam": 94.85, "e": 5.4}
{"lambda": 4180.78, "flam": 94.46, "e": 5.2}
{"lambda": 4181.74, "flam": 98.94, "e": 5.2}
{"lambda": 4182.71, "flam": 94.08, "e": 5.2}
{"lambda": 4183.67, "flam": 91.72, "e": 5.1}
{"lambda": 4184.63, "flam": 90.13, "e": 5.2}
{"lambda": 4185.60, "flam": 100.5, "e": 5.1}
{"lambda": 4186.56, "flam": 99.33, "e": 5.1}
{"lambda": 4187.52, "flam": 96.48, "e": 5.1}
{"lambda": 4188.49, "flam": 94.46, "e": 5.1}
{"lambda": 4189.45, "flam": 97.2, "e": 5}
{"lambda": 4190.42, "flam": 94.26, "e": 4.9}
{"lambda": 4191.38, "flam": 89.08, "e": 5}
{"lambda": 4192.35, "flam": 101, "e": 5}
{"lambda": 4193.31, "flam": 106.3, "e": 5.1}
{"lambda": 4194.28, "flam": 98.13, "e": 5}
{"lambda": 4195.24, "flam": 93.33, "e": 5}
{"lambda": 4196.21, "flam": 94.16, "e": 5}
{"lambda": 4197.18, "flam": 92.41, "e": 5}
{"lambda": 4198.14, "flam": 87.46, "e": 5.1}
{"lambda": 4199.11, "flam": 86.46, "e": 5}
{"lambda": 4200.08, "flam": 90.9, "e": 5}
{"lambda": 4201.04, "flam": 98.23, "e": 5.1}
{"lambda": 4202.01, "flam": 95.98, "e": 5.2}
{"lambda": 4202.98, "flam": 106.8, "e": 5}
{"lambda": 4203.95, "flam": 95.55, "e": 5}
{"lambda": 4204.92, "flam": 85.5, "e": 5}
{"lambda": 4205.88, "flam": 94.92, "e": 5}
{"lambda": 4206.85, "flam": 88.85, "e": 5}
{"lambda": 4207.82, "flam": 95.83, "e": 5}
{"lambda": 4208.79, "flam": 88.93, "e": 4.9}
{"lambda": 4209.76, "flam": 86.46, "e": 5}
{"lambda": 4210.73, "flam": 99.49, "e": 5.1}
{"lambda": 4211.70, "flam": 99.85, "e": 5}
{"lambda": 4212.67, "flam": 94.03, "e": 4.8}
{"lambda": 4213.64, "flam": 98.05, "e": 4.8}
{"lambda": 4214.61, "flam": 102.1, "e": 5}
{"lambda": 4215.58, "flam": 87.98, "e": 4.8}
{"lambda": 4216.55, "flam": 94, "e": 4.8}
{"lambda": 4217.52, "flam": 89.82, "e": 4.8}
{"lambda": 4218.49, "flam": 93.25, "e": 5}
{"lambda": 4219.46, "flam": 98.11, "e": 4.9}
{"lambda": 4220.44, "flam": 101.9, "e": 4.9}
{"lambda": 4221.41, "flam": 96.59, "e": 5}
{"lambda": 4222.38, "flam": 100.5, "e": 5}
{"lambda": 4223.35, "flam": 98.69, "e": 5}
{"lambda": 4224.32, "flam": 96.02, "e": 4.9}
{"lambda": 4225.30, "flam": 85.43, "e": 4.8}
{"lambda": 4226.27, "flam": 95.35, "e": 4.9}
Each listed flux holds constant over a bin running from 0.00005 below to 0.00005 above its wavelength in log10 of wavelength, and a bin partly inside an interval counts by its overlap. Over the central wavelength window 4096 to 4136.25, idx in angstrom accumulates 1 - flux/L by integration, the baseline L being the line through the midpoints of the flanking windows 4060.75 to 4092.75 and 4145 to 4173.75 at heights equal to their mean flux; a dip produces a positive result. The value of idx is 2.1 angstrom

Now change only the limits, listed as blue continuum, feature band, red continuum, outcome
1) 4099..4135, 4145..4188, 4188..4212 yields -0.6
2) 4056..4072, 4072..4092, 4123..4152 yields 1.0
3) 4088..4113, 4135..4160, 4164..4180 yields -0.6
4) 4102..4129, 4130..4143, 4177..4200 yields -0.5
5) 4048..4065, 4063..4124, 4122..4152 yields 2.8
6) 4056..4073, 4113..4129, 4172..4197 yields 0.7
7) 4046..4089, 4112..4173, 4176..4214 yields 0.8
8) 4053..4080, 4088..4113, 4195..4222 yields 2.2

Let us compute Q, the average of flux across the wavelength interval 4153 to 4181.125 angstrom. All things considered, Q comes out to 95.1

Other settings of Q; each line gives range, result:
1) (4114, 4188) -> 94.4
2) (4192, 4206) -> 95.1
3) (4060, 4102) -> 95.1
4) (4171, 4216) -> 94.4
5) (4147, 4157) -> 95.8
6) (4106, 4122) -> 87.3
